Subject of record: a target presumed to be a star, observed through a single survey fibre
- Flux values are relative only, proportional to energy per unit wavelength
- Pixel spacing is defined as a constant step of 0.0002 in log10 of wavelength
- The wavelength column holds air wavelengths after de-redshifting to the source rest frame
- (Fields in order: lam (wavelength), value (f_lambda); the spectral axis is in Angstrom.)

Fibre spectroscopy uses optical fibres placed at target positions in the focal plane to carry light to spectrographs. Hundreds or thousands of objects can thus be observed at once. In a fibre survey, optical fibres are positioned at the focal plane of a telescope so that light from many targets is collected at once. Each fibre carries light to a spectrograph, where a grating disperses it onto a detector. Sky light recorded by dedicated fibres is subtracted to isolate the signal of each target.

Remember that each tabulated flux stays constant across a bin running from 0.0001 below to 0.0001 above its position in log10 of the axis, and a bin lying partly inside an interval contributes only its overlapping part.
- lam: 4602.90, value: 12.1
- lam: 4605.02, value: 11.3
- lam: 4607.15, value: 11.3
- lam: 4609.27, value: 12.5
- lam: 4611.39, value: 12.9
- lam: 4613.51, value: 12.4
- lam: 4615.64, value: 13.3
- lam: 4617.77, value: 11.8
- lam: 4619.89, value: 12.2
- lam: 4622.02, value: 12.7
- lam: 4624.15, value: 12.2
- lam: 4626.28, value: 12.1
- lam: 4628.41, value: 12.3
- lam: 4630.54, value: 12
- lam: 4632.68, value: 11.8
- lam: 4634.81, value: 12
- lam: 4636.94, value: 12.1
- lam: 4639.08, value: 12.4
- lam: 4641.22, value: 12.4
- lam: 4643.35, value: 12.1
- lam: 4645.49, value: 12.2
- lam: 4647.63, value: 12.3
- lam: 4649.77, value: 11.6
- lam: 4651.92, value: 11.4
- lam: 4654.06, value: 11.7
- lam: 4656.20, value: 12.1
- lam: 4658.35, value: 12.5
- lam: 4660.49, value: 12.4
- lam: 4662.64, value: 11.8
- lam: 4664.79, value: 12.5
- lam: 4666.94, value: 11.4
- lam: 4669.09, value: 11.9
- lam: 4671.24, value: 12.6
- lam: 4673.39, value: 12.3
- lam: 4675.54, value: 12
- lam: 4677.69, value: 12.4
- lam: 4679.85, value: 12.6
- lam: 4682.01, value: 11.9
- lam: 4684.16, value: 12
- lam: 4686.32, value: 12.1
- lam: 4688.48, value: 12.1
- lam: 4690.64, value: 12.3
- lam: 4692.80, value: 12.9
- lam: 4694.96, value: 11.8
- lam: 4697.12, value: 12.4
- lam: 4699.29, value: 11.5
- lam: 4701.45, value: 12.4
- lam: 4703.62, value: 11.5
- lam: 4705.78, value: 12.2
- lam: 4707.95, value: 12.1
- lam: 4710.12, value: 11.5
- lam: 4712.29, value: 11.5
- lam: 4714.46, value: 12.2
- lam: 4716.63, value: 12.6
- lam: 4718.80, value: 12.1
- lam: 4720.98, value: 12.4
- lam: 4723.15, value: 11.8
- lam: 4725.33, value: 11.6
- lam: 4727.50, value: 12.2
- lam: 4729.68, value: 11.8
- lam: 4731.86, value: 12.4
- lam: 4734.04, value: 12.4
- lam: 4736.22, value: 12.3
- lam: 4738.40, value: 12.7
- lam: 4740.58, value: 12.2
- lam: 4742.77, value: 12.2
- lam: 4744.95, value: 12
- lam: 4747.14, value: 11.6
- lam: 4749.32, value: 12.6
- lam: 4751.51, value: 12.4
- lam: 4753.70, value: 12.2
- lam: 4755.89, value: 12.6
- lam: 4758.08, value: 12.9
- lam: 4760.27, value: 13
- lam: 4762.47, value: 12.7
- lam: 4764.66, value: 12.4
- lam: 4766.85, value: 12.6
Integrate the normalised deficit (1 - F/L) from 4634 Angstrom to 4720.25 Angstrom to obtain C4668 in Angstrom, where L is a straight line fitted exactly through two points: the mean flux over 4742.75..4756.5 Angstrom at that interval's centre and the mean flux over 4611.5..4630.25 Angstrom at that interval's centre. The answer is 1.5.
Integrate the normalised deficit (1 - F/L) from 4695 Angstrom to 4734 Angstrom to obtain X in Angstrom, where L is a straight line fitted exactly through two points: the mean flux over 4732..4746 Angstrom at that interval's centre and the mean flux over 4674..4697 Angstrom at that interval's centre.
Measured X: 0.8 Angstrom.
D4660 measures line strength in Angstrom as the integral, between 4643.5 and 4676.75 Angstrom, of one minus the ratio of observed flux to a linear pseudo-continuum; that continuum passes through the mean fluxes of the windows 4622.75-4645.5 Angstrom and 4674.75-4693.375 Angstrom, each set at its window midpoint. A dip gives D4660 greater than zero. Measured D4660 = 0.4 Angstrom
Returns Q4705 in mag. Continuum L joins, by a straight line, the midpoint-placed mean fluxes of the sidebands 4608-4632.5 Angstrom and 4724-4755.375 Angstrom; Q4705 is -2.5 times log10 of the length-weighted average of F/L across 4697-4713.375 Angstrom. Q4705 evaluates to 0.03 mag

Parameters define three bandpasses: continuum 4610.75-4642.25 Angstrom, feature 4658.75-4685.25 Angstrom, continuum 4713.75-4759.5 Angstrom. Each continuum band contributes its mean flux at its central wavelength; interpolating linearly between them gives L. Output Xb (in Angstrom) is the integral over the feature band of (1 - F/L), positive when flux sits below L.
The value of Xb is 0.3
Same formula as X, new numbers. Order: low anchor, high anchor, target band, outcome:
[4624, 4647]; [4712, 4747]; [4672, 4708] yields 0.0 Angstrom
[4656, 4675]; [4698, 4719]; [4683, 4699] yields -0.2 Angstrom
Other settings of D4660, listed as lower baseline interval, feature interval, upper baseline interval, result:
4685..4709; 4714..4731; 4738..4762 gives 0.2 Angstrom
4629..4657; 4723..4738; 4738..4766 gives 0.3 Angstrom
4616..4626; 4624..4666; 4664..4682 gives 0.5 Angstrom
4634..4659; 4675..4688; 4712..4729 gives -0.1 Angstrom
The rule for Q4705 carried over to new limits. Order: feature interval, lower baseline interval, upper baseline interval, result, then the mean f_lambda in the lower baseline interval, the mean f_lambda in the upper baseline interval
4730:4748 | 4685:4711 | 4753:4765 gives 0.02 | 12.1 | 12.7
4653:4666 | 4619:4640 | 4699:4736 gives 0.00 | 12.2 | 12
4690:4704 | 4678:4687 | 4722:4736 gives 0.00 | 12.2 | 12.1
